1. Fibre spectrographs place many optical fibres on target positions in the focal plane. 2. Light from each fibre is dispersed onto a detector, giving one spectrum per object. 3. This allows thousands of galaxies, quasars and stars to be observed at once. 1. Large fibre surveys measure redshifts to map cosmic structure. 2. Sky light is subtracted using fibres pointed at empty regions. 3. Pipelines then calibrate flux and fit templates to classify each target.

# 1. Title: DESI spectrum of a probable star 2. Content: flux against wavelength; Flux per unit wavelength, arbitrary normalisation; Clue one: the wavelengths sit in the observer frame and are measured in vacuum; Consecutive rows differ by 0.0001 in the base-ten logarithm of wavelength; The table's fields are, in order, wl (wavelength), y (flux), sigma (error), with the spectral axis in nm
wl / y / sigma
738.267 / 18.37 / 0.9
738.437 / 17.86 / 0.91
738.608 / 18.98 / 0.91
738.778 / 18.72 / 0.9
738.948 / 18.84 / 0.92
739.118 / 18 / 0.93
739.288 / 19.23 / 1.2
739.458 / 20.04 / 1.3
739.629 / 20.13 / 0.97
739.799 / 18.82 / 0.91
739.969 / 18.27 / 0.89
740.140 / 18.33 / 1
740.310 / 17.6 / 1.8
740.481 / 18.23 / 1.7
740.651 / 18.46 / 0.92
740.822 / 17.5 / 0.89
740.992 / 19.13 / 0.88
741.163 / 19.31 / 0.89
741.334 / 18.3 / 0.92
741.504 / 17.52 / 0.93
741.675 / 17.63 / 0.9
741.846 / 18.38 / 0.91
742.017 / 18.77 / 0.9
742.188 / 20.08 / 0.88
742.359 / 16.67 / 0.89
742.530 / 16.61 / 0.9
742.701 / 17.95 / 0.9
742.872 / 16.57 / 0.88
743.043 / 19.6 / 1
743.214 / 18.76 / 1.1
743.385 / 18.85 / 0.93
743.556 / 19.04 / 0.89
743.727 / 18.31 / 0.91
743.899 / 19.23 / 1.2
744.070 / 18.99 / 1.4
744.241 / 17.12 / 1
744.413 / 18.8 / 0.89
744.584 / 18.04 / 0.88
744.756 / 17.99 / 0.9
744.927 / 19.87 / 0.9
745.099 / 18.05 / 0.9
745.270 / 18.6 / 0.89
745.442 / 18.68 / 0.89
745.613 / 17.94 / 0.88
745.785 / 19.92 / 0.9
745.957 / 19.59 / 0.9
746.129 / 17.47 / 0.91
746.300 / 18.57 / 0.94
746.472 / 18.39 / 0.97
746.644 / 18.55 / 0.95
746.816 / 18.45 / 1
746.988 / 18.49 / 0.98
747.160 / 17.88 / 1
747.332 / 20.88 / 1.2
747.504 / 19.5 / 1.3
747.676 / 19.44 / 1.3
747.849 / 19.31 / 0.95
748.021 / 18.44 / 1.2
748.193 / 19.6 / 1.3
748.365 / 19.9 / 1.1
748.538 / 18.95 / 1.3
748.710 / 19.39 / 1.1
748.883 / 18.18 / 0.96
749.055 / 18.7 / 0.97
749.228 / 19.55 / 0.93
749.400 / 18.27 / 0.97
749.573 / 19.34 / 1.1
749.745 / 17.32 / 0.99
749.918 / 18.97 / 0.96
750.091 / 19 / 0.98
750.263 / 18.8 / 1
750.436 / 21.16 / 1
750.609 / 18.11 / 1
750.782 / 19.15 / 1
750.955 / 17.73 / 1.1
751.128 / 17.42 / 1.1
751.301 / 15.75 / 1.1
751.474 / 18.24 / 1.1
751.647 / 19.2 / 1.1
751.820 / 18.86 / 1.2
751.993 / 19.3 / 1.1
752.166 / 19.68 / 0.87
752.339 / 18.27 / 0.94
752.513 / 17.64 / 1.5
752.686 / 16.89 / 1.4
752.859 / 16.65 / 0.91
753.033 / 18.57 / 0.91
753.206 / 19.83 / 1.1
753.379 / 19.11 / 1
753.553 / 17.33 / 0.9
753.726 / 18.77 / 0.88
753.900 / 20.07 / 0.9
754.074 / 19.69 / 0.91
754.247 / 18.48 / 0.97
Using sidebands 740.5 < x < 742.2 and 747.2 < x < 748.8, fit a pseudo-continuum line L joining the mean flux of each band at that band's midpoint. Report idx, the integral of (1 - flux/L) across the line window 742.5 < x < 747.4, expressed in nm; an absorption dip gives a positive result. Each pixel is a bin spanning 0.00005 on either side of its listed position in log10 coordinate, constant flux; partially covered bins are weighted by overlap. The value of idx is 0.11 nm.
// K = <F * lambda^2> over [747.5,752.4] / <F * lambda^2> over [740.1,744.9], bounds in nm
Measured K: 1.0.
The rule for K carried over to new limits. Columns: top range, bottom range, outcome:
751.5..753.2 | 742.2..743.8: 1.04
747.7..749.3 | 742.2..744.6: 1.06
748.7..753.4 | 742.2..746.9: 1.02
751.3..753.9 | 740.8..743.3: 1.04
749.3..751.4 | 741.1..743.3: 1.04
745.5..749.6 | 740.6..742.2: 1.04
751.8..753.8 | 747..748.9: 0.97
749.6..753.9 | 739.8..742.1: 1.04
